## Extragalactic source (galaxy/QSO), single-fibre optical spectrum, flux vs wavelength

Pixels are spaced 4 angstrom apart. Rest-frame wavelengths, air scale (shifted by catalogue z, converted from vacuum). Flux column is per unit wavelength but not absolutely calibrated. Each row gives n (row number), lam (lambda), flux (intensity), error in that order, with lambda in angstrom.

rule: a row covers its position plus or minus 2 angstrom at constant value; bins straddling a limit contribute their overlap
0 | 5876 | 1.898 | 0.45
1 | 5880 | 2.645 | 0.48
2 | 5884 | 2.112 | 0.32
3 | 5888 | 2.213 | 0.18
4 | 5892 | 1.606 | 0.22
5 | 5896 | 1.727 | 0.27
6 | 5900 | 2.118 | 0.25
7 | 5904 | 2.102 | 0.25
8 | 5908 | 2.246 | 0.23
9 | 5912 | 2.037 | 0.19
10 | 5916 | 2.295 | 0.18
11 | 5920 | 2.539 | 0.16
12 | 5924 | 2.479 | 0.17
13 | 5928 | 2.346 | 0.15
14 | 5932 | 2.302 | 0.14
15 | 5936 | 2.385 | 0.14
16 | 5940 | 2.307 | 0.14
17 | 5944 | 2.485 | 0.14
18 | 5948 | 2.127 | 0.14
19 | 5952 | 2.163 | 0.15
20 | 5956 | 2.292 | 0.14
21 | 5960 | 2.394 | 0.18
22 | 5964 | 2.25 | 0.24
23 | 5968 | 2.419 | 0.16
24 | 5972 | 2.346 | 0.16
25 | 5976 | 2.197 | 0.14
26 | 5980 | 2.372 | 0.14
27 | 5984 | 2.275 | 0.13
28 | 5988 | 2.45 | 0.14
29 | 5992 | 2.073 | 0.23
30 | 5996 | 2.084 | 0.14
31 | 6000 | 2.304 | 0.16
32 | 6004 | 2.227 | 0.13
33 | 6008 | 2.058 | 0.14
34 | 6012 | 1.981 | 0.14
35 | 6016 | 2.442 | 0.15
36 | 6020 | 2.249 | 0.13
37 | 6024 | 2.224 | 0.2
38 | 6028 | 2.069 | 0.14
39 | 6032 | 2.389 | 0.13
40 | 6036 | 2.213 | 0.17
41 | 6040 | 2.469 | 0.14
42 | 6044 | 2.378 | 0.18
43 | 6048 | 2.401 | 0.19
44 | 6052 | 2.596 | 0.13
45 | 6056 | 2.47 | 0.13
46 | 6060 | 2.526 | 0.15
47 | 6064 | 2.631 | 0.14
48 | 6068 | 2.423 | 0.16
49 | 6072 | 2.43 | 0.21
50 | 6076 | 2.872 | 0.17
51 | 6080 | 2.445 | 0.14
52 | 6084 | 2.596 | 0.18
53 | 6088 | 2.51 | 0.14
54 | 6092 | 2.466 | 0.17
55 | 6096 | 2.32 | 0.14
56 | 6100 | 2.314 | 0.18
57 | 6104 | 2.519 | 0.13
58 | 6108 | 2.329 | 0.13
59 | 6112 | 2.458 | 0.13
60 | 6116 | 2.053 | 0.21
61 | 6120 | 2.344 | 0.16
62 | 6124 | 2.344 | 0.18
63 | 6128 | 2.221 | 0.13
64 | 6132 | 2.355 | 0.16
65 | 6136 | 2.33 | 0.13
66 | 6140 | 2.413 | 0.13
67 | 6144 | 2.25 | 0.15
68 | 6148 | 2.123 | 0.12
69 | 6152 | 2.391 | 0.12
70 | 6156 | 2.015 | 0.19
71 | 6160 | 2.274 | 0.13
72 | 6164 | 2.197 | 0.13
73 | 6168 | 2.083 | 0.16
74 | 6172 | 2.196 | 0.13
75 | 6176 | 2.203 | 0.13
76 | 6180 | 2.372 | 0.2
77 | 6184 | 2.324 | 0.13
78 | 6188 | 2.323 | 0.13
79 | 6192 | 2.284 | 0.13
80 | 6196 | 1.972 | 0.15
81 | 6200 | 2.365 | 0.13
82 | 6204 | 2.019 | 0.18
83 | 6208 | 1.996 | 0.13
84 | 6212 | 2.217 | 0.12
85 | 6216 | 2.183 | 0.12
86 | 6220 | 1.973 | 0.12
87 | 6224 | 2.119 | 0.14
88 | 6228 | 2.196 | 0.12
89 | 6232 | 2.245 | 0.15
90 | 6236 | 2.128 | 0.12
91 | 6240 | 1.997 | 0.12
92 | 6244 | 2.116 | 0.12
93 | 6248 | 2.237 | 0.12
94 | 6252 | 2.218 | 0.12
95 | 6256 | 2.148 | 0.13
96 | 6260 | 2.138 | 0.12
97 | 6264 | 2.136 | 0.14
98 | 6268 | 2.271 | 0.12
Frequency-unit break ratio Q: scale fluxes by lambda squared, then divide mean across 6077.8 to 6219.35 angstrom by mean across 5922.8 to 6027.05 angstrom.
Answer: 1.1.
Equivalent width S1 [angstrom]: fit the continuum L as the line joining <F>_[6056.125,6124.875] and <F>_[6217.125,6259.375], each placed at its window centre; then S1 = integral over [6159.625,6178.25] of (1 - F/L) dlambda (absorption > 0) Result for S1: 0.8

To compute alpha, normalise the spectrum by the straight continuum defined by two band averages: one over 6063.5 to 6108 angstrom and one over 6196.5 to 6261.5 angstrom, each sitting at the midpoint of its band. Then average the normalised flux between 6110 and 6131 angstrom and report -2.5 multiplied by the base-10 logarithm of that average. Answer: 0.05 mag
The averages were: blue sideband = 2.49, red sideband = 2.14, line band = 2.29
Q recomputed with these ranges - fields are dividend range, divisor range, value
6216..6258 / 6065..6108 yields 0.90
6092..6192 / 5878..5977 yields 1.09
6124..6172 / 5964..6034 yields 1.05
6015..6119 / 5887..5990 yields 1.12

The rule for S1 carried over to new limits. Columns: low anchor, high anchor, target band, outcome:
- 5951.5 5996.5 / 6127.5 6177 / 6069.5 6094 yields -3.2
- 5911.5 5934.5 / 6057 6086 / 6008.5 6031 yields 2.7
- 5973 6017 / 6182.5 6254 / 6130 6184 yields -1.8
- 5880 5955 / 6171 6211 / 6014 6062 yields -3.5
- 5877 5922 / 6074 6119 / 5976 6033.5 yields 1.9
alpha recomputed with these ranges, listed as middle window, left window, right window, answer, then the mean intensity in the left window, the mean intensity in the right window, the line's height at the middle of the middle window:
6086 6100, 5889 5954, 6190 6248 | -0.120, 2.2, 2.13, 2.16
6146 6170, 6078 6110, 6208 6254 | 0.058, 2.44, 2.14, 2.3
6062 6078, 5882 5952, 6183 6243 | -0.189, 2.2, 2.15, 2.18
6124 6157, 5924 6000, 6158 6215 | -0.026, 2.3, 2.2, 2.22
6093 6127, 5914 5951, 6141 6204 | -0.037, 2.36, 2.22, 2.26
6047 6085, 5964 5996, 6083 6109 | -0.064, 2.29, 2.43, 2.4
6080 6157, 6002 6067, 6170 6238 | -0.038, 2.33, 2.18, 2.26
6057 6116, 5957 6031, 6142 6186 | -0.111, 2.25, 2.22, 2.23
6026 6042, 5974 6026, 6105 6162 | -0.021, 2.23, 2.28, 2.24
